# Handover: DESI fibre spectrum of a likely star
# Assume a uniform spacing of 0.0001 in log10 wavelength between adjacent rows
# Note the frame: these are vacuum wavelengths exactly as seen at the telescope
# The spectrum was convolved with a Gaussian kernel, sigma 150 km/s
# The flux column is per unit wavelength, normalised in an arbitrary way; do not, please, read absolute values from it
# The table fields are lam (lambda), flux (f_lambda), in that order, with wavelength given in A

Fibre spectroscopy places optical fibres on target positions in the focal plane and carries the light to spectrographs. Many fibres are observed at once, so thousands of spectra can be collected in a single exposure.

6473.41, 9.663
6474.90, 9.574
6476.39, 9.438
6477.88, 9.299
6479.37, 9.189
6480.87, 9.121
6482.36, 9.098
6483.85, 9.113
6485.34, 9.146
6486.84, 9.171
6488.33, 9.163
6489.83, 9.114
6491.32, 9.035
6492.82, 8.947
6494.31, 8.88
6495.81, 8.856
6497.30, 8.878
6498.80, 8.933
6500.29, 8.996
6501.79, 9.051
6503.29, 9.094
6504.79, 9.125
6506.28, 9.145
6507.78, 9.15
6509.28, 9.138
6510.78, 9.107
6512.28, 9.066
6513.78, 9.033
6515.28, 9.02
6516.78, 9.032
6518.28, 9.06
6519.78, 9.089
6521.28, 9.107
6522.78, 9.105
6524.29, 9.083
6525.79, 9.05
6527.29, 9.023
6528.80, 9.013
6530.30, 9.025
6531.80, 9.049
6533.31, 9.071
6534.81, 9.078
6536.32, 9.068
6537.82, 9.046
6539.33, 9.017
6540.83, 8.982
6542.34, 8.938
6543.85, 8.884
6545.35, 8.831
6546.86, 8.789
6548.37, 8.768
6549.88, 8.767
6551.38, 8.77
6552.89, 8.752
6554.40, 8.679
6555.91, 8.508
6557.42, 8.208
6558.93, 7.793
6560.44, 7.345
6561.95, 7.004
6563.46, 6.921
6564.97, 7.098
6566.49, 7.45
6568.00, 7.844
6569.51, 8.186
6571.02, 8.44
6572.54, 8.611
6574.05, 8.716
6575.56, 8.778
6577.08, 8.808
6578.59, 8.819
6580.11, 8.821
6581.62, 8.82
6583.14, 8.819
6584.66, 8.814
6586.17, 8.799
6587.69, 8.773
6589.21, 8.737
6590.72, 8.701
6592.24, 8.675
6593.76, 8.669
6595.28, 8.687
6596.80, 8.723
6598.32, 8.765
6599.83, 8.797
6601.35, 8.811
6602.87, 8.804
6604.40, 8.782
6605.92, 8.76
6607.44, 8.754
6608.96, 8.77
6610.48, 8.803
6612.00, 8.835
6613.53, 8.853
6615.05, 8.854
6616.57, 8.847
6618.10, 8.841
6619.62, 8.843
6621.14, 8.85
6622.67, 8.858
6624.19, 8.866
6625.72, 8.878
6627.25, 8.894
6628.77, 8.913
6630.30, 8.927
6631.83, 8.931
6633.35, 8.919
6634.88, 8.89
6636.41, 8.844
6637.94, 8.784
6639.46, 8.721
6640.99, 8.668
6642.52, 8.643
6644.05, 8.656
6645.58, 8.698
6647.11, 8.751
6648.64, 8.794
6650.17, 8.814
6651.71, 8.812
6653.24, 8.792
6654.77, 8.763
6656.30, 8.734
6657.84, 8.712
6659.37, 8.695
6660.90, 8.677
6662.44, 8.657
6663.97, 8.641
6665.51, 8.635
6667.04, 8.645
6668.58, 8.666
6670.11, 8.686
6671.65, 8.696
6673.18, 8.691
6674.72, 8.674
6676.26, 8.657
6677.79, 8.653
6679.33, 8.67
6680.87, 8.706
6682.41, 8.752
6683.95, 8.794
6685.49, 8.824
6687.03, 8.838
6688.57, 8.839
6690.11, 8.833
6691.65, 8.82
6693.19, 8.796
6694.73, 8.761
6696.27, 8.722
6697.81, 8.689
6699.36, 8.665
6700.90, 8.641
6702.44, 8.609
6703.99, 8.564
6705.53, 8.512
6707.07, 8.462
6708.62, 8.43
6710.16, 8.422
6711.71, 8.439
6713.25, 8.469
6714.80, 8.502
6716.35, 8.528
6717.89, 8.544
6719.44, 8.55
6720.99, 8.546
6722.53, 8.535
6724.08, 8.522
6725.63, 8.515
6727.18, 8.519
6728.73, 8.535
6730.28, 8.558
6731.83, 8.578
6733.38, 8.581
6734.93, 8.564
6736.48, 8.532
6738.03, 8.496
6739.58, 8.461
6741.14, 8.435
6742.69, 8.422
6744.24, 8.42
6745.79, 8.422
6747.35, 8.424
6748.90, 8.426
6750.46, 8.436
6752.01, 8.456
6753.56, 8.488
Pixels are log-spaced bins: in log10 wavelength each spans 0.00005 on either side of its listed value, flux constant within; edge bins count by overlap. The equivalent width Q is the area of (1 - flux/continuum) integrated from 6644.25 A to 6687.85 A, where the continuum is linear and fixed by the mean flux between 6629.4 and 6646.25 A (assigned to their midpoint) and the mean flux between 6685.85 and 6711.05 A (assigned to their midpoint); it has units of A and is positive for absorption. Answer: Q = 0.1 A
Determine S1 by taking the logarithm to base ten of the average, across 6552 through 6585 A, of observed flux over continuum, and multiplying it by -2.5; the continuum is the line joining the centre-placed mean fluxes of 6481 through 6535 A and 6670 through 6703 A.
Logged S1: 0.09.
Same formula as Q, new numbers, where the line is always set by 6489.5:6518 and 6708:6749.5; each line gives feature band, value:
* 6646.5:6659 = -0.1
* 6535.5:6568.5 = 2.1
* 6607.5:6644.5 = -0.4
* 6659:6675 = 0.0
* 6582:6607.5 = 0.2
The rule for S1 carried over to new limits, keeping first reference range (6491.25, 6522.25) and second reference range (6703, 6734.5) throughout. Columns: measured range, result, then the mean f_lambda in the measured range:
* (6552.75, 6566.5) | 0.152 mag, 7.75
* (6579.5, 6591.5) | 0.007 mag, 8.79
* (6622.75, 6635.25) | -0.020 mag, 8.9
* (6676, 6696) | -0.022 mag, 8.77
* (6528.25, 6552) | 0.001 mag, 8.95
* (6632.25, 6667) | -0.007 mag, 8.74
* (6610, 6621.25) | -0.009 mag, 8.84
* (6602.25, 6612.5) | 0.001 mag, 8.78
